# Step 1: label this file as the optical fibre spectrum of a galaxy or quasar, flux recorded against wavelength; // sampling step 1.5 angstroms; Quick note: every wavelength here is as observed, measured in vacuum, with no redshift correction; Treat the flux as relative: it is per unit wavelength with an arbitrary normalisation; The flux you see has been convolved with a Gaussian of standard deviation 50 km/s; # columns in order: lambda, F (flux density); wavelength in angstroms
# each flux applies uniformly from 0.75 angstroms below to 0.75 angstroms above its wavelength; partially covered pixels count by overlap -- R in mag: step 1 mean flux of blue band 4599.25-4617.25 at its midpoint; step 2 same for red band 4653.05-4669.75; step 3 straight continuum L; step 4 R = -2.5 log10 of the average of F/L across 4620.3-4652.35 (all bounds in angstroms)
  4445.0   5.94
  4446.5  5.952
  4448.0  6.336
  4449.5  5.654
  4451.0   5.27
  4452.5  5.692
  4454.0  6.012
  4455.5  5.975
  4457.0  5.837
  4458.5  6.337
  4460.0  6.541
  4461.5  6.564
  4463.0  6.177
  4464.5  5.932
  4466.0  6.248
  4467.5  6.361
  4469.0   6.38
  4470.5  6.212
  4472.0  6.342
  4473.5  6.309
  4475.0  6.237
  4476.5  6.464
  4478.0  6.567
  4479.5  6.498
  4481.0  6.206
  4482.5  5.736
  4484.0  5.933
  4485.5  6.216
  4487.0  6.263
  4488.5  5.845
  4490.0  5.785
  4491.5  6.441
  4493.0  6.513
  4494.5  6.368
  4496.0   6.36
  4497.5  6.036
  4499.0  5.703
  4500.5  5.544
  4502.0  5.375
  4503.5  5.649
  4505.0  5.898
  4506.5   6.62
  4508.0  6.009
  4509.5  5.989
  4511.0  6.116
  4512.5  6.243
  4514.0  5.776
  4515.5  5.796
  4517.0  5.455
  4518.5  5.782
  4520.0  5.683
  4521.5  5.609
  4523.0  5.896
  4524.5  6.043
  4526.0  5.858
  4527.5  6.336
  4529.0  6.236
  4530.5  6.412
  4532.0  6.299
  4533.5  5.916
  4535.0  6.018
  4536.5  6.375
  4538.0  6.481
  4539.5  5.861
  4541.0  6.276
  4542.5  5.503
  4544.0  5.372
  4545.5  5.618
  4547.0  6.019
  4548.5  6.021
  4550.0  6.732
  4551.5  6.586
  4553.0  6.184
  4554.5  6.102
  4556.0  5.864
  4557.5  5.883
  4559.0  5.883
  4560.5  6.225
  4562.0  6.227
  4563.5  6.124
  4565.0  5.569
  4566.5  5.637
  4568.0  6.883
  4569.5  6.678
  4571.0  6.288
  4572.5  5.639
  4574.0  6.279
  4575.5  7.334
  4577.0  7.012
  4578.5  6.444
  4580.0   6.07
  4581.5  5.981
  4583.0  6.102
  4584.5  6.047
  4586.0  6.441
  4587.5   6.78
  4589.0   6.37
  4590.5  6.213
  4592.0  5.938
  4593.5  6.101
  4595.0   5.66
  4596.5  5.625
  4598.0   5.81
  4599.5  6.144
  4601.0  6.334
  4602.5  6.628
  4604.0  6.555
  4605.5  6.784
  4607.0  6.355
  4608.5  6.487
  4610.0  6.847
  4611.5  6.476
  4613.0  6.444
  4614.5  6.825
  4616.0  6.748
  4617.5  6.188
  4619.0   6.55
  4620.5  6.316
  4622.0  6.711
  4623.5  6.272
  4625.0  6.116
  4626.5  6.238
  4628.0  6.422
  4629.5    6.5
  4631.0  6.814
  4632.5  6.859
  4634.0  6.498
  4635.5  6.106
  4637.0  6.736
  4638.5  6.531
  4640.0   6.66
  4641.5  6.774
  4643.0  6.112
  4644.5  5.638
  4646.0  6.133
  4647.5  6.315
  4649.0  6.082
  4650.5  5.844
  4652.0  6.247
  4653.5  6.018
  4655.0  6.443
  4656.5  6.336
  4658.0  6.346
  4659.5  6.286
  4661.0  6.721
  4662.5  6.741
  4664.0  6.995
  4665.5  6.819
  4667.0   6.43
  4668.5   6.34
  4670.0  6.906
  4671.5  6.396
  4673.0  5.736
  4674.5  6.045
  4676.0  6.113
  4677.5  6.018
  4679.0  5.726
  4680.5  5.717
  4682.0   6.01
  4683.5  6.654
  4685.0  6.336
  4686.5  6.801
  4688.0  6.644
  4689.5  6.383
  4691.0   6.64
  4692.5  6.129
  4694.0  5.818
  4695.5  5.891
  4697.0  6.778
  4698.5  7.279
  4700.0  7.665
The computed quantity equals 0.029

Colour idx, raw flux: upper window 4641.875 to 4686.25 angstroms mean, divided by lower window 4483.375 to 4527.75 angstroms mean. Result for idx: 1.05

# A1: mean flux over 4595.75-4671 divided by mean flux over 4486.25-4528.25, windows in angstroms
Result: 1.08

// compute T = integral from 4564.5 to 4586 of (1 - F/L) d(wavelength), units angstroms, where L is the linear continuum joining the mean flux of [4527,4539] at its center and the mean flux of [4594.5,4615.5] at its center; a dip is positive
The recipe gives 0.1 angstroms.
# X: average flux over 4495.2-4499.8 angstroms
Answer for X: 6.03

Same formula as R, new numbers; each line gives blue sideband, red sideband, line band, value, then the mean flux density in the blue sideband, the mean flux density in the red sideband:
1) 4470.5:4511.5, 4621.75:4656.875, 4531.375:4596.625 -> 0.013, 6.11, 6.35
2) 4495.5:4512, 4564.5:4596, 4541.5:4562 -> 0.023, 5.93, 6.26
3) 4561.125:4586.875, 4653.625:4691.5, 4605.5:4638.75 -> -0.030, 6.28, 6.38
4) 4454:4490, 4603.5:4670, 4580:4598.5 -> 0.051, 6.21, 6.45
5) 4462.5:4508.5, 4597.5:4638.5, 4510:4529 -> 0.058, 6.14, 6.48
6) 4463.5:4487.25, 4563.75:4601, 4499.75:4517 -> 0.061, 6.24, 6.21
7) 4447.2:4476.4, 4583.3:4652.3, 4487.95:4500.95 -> 0.017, 6.13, 6.35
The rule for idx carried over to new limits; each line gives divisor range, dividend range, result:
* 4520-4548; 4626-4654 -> 1.06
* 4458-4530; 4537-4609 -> 1.02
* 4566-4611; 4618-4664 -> 1.01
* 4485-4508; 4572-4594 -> 1.05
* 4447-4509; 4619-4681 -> 1.04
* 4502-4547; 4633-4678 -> 1.07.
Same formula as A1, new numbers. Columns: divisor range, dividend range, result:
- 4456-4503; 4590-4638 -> 1.04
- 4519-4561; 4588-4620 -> 1.05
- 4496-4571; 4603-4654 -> 1.07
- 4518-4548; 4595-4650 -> 1.07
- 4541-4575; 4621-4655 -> 1.05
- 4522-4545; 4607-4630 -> 1.07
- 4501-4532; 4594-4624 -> 1.07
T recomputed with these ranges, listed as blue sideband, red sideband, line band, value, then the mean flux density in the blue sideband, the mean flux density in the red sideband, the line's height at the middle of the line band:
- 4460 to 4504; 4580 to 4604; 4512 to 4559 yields 1.2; 6.16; 6.16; 6.16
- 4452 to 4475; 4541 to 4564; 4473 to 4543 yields 0.7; 6.2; 6.03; 6.12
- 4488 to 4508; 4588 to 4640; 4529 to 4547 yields 0.4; 6.01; 6.39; 6.14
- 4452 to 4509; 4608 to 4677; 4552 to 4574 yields 0.6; 6.14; 6.41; 6.28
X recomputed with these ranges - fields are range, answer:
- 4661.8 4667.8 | 6.74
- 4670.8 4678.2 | 6.06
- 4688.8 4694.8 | 6.24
